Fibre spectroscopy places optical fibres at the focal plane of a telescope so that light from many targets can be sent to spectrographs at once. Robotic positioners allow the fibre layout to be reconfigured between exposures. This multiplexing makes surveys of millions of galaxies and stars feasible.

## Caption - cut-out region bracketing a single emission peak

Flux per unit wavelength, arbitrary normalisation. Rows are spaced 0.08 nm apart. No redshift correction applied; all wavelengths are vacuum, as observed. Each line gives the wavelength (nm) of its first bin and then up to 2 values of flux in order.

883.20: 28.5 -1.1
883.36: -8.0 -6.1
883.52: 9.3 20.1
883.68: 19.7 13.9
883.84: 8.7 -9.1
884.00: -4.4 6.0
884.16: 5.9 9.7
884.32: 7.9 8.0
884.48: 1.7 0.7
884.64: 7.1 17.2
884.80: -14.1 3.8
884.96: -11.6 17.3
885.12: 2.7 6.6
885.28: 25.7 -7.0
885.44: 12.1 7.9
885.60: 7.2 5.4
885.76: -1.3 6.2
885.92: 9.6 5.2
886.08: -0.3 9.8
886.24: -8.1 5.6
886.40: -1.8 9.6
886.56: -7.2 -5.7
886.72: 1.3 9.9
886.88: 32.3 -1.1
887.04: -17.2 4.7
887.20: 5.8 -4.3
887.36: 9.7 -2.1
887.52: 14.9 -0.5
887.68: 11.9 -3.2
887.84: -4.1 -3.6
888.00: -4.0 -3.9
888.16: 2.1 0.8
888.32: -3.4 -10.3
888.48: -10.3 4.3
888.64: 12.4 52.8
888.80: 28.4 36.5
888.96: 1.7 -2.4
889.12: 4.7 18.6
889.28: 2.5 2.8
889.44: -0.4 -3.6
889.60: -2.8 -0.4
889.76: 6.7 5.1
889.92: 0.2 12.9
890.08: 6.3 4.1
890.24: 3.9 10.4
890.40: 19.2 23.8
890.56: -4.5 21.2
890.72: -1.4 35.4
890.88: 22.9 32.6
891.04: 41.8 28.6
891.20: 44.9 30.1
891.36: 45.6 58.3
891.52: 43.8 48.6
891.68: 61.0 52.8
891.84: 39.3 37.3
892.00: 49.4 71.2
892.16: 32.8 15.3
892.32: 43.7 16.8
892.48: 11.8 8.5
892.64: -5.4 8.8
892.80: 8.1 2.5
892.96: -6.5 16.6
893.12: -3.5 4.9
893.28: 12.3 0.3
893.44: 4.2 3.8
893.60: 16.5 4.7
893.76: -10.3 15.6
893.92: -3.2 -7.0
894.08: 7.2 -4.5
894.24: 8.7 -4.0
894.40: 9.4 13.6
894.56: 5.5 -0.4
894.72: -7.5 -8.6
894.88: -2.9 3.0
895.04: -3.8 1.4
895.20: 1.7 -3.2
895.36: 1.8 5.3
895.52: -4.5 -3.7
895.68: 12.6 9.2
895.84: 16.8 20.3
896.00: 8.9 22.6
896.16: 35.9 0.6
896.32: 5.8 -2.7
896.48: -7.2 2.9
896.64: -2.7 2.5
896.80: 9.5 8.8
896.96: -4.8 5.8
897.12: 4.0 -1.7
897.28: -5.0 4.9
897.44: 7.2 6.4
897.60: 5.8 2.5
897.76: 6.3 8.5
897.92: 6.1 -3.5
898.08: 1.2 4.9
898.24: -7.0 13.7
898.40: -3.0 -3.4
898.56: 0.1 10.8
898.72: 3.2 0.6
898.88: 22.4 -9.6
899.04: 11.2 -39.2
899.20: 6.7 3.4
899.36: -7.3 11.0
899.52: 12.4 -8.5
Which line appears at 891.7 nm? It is [O II] 3727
